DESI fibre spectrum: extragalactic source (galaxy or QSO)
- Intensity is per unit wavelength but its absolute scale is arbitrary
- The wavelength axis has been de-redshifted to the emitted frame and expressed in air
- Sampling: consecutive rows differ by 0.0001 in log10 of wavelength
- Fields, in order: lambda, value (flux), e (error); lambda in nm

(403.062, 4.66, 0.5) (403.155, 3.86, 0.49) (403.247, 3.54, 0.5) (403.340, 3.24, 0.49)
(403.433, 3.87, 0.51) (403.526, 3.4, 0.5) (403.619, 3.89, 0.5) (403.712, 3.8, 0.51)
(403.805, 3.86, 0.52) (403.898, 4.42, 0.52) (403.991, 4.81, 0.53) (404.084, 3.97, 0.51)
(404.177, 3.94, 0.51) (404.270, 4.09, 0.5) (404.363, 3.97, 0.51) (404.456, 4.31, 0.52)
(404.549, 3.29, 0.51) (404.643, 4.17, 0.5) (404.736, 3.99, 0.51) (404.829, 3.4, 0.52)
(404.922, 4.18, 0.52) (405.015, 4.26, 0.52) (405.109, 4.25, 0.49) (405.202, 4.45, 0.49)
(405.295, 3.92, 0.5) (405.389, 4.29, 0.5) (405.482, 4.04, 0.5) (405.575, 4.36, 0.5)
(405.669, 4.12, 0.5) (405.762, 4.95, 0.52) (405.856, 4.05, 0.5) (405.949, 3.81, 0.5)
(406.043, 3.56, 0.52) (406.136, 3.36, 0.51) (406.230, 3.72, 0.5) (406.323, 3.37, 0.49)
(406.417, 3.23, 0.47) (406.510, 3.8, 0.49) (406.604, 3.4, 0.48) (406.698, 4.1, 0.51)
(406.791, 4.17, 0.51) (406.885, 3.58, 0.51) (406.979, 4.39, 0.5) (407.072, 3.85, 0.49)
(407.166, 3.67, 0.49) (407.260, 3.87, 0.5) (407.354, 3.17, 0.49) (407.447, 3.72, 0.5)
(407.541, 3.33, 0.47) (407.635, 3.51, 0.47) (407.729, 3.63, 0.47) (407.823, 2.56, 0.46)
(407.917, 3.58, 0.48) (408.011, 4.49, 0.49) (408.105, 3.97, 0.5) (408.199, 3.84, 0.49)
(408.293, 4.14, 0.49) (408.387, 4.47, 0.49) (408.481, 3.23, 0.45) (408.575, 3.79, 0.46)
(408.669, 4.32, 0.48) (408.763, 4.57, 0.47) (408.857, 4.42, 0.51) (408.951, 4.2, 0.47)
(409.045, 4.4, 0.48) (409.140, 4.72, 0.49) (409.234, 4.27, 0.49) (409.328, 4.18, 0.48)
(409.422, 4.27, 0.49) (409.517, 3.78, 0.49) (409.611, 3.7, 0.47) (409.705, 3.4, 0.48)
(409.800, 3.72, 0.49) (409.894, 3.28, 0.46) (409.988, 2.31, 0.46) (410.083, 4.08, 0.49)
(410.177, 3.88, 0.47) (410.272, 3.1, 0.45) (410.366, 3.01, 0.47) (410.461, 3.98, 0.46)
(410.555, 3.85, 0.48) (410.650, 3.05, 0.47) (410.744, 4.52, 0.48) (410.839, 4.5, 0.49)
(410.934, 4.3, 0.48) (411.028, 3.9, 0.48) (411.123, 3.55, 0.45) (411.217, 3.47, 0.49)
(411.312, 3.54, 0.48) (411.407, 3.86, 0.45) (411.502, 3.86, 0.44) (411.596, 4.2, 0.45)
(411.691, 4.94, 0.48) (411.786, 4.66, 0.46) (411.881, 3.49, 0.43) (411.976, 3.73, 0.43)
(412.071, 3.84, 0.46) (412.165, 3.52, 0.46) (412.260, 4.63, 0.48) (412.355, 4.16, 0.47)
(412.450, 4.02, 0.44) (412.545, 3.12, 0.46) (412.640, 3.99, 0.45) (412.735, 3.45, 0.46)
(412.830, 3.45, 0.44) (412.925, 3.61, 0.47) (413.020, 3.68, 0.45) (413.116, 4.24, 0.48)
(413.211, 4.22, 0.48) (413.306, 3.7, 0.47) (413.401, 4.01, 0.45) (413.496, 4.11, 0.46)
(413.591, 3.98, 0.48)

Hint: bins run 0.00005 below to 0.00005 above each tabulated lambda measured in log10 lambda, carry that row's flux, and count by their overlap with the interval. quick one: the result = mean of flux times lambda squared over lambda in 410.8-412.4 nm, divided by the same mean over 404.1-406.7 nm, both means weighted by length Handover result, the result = 1.05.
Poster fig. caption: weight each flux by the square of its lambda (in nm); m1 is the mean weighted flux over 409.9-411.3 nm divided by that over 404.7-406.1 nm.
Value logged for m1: 0.92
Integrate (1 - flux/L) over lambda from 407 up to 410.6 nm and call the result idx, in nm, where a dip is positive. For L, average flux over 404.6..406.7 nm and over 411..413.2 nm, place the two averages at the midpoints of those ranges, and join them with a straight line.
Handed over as 0.099 nm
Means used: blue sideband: 3.94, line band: 3.8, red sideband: 3.87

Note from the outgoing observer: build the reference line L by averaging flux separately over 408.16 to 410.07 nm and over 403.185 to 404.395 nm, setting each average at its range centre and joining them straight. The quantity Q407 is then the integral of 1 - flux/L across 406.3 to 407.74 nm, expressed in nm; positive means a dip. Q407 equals 0.09 nm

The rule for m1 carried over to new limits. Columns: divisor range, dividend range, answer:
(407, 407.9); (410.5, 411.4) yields 1.12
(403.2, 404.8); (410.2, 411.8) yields 1.03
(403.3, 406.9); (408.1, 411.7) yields 1.01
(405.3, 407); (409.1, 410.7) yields 0.96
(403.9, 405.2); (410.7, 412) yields 1.02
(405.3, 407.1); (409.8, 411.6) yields 0.97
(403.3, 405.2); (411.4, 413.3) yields 1.03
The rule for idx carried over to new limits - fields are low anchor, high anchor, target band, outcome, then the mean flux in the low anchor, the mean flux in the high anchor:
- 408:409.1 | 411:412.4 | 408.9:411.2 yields 0.130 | 4.15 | 3.96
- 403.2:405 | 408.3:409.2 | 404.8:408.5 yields 0.210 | 3.91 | 4.23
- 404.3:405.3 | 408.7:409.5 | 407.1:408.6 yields 0.202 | 4.02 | 4.35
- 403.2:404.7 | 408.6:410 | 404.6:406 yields -0.075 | 3.91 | 4.01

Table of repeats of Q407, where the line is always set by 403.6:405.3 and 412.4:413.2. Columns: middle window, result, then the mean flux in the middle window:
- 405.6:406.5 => 0.041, 3.81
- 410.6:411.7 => -0.045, 3.94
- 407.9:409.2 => -0.093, 4.17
